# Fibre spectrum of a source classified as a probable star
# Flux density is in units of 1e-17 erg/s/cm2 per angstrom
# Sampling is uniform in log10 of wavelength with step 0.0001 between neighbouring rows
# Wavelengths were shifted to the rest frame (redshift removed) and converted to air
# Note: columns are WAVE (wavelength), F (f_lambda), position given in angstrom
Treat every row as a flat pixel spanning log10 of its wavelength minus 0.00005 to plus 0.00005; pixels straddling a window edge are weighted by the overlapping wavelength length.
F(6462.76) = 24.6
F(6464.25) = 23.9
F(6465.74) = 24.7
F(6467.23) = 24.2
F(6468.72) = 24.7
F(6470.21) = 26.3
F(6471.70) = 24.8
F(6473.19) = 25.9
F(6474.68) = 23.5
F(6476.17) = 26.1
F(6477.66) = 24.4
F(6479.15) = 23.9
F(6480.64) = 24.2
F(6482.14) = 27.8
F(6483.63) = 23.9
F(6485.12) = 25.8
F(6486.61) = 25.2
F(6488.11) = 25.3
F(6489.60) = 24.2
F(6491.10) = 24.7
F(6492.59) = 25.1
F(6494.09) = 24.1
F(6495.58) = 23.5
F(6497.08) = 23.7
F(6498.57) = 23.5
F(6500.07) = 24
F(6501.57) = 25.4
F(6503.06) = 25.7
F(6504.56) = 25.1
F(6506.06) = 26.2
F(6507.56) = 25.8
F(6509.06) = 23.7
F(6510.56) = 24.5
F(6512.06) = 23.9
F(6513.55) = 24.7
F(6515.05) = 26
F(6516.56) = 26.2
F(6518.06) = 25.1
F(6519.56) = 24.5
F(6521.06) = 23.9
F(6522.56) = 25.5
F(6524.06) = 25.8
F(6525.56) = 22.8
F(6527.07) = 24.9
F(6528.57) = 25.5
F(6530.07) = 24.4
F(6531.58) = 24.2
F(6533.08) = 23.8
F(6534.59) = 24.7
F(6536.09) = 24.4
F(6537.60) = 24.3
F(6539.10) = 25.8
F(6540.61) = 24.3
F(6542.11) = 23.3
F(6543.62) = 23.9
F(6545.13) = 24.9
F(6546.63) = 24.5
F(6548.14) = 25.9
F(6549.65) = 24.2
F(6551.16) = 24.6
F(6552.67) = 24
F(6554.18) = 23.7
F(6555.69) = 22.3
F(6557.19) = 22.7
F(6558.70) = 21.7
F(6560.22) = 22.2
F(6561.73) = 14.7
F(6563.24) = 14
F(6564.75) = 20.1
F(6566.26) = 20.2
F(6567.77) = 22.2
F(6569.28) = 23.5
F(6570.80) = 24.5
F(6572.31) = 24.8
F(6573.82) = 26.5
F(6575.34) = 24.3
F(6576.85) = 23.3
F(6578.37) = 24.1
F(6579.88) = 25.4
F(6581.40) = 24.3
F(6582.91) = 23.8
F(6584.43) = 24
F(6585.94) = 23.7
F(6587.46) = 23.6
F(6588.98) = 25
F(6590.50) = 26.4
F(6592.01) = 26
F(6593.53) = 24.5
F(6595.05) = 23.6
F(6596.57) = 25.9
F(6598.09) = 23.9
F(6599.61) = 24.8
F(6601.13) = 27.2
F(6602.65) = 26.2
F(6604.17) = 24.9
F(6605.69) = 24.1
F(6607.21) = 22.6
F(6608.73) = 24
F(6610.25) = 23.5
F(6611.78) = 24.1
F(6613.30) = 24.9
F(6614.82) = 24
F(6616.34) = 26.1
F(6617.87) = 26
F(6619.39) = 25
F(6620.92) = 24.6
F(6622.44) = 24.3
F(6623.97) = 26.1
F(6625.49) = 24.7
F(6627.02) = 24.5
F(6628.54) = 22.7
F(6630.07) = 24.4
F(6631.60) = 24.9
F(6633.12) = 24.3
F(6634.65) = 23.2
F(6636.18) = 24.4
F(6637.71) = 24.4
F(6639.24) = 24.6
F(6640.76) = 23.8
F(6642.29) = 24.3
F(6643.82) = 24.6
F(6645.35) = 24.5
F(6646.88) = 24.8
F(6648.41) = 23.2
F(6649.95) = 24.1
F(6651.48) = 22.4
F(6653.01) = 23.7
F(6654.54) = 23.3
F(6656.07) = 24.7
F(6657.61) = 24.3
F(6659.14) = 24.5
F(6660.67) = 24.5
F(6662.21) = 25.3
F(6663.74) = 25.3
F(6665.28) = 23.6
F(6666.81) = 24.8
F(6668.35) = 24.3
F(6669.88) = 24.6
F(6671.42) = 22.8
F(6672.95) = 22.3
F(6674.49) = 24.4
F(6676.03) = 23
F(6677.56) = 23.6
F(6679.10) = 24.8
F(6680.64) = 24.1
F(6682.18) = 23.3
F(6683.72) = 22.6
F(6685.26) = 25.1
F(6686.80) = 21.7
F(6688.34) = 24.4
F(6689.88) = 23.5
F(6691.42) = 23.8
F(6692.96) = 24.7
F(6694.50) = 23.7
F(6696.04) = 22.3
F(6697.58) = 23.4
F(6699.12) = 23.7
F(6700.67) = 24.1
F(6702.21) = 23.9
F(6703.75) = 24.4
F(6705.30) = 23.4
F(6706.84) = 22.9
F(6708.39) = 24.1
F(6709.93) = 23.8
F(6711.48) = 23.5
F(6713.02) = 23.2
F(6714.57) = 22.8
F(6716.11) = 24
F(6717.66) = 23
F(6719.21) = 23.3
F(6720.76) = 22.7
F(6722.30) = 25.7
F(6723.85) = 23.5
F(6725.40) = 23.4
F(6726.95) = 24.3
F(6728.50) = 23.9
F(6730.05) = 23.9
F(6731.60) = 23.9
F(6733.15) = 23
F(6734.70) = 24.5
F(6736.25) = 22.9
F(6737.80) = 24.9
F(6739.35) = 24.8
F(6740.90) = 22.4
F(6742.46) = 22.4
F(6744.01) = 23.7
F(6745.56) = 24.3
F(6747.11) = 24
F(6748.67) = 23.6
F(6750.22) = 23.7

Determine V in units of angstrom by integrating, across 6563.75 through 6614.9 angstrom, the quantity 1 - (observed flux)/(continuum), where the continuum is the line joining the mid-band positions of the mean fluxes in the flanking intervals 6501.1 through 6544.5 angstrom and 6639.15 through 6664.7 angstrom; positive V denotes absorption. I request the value 0.6 angstrom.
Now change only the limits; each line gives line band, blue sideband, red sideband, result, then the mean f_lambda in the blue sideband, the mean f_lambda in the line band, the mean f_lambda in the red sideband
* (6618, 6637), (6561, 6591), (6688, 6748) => -1.1 angstrom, 22.9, 24.5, 23.7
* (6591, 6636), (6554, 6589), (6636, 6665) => -2.3 angstrom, 22.6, 24.7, 24.2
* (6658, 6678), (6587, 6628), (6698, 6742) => 0.1 angstrom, 24.8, 24.1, 23.7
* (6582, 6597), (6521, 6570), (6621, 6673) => -0.6 angstrom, 23.2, 24.6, 24.2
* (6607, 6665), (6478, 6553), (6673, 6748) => -0.7 angstrom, 24.7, 24.3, 23.7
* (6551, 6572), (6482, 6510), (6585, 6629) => 2.8 angstrom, 24.8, 21.4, 24.7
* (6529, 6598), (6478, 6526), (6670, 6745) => 2.4 angstrom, 24.8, 23.6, 23.6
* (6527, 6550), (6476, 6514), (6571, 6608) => 0.2 angstrom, 24.8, 24.6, 24.7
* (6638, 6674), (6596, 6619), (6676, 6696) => 0.0 angstrom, 24.8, 24.1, 23.7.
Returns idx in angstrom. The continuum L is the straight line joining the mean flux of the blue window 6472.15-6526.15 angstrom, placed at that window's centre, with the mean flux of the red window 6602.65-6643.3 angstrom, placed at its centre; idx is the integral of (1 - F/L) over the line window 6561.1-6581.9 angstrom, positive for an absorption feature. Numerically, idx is 1.9 angstrom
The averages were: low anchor 24.8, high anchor 24.4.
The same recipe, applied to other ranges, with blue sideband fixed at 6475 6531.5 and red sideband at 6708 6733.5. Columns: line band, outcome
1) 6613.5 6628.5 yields -0.5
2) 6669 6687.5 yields 0.3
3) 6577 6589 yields 0.1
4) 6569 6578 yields 0.0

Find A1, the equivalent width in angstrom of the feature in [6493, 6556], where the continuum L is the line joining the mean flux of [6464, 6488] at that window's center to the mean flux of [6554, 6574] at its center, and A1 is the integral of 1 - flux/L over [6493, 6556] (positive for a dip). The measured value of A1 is -4.2 angstrom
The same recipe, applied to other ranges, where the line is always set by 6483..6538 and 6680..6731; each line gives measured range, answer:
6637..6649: -0.2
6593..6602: -0.3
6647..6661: 0.0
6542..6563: 1.4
